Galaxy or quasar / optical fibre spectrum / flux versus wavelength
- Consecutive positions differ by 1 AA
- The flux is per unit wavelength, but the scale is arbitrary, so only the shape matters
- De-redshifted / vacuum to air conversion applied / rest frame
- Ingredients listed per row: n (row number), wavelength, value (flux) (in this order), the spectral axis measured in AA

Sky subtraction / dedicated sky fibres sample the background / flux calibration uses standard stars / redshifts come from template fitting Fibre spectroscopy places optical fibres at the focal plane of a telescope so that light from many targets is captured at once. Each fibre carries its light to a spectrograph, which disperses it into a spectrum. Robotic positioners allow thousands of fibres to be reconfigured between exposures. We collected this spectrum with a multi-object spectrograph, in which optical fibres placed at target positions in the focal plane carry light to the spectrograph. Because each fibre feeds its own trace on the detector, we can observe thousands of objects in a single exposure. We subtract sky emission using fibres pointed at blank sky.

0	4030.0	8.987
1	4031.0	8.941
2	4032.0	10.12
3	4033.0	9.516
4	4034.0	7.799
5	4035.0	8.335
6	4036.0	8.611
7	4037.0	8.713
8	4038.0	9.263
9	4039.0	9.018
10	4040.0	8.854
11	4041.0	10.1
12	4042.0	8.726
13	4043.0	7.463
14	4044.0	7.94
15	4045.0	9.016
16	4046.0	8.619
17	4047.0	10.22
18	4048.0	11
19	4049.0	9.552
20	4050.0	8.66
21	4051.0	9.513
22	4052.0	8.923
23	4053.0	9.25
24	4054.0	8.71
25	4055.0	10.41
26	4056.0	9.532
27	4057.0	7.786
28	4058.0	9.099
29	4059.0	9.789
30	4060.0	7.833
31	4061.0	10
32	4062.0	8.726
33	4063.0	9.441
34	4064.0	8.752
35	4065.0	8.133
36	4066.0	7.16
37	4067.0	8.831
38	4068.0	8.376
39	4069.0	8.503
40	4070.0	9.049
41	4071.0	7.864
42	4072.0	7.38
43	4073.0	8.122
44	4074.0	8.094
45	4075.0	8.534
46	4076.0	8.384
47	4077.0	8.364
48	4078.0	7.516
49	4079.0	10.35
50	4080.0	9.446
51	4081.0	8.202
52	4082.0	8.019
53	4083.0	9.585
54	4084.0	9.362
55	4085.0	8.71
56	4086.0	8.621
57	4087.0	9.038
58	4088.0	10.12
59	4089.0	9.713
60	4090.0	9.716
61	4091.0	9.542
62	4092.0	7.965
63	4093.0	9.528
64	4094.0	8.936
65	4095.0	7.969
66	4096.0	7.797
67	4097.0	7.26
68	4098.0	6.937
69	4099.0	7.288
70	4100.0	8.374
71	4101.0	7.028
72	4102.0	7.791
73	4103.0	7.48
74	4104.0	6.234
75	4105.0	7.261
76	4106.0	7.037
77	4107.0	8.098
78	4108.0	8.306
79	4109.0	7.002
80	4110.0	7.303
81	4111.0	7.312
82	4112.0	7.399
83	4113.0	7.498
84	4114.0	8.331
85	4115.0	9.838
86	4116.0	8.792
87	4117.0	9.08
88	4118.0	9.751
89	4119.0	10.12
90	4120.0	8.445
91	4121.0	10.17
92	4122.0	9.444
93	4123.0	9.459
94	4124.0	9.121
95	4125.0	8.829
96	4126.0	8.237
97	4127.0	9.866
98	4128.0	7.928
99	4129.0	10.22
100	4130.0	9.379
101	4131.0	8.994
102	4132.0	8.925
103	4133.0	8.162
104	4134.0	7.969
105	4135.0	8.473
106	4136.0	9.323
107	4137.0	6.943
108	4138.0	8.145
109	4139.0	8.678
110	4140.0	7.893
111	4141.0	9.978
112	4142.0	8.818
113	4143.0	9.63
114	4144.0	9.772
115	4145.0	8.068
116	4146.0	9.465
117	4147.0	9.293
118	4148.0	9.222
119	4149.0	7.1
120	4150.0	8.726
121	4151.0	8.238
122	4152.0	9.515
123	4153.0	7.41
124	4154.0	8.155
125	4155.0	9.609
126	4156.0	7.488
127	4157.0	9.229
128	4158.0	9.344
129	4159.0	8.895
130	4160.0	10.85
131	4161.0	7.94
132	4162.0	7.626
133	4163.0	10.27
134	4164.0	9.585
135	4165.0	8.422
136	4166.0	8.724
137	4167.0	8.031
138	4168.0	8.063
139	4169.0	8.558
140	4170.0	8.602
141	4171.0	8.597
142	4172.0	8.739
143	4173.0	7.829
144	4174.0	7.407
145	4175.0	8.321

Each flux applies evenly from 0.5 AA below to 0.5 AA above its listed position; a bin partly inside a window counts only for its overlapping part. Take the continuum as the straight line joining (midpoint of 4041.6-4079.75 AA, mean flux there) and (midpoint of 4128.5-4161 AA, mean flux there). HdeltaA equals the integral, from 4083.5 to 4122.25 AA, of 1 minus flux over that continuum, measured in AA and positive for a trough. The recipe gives 1.9 AA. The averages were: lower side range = 8.78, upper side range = 8.8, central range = 8.37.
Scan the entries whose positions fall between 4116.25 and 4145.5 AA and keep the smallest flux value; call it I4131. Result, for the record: 6.943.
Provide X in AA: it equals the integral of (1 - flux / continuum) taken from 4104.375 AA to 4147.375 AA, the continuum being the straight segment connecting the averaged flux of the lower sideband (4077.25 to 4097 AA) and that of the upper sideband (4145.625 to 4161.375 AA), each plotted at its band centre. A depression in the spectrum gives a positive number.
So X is 0.8 AA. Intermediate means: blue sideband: 8.9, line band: 8.66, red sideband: 8.78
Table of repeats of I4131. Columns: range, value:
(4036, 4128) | 6.234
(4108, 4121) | 7.002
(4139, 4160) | 7.1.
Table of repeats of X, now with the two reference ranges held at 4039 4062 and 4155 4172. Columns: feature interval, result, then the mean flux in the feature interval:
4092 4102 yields 1.2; 7.9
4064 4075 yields 1.1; 8.2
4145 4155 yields 0.3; 8.6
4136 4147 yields 0.1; 8.79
